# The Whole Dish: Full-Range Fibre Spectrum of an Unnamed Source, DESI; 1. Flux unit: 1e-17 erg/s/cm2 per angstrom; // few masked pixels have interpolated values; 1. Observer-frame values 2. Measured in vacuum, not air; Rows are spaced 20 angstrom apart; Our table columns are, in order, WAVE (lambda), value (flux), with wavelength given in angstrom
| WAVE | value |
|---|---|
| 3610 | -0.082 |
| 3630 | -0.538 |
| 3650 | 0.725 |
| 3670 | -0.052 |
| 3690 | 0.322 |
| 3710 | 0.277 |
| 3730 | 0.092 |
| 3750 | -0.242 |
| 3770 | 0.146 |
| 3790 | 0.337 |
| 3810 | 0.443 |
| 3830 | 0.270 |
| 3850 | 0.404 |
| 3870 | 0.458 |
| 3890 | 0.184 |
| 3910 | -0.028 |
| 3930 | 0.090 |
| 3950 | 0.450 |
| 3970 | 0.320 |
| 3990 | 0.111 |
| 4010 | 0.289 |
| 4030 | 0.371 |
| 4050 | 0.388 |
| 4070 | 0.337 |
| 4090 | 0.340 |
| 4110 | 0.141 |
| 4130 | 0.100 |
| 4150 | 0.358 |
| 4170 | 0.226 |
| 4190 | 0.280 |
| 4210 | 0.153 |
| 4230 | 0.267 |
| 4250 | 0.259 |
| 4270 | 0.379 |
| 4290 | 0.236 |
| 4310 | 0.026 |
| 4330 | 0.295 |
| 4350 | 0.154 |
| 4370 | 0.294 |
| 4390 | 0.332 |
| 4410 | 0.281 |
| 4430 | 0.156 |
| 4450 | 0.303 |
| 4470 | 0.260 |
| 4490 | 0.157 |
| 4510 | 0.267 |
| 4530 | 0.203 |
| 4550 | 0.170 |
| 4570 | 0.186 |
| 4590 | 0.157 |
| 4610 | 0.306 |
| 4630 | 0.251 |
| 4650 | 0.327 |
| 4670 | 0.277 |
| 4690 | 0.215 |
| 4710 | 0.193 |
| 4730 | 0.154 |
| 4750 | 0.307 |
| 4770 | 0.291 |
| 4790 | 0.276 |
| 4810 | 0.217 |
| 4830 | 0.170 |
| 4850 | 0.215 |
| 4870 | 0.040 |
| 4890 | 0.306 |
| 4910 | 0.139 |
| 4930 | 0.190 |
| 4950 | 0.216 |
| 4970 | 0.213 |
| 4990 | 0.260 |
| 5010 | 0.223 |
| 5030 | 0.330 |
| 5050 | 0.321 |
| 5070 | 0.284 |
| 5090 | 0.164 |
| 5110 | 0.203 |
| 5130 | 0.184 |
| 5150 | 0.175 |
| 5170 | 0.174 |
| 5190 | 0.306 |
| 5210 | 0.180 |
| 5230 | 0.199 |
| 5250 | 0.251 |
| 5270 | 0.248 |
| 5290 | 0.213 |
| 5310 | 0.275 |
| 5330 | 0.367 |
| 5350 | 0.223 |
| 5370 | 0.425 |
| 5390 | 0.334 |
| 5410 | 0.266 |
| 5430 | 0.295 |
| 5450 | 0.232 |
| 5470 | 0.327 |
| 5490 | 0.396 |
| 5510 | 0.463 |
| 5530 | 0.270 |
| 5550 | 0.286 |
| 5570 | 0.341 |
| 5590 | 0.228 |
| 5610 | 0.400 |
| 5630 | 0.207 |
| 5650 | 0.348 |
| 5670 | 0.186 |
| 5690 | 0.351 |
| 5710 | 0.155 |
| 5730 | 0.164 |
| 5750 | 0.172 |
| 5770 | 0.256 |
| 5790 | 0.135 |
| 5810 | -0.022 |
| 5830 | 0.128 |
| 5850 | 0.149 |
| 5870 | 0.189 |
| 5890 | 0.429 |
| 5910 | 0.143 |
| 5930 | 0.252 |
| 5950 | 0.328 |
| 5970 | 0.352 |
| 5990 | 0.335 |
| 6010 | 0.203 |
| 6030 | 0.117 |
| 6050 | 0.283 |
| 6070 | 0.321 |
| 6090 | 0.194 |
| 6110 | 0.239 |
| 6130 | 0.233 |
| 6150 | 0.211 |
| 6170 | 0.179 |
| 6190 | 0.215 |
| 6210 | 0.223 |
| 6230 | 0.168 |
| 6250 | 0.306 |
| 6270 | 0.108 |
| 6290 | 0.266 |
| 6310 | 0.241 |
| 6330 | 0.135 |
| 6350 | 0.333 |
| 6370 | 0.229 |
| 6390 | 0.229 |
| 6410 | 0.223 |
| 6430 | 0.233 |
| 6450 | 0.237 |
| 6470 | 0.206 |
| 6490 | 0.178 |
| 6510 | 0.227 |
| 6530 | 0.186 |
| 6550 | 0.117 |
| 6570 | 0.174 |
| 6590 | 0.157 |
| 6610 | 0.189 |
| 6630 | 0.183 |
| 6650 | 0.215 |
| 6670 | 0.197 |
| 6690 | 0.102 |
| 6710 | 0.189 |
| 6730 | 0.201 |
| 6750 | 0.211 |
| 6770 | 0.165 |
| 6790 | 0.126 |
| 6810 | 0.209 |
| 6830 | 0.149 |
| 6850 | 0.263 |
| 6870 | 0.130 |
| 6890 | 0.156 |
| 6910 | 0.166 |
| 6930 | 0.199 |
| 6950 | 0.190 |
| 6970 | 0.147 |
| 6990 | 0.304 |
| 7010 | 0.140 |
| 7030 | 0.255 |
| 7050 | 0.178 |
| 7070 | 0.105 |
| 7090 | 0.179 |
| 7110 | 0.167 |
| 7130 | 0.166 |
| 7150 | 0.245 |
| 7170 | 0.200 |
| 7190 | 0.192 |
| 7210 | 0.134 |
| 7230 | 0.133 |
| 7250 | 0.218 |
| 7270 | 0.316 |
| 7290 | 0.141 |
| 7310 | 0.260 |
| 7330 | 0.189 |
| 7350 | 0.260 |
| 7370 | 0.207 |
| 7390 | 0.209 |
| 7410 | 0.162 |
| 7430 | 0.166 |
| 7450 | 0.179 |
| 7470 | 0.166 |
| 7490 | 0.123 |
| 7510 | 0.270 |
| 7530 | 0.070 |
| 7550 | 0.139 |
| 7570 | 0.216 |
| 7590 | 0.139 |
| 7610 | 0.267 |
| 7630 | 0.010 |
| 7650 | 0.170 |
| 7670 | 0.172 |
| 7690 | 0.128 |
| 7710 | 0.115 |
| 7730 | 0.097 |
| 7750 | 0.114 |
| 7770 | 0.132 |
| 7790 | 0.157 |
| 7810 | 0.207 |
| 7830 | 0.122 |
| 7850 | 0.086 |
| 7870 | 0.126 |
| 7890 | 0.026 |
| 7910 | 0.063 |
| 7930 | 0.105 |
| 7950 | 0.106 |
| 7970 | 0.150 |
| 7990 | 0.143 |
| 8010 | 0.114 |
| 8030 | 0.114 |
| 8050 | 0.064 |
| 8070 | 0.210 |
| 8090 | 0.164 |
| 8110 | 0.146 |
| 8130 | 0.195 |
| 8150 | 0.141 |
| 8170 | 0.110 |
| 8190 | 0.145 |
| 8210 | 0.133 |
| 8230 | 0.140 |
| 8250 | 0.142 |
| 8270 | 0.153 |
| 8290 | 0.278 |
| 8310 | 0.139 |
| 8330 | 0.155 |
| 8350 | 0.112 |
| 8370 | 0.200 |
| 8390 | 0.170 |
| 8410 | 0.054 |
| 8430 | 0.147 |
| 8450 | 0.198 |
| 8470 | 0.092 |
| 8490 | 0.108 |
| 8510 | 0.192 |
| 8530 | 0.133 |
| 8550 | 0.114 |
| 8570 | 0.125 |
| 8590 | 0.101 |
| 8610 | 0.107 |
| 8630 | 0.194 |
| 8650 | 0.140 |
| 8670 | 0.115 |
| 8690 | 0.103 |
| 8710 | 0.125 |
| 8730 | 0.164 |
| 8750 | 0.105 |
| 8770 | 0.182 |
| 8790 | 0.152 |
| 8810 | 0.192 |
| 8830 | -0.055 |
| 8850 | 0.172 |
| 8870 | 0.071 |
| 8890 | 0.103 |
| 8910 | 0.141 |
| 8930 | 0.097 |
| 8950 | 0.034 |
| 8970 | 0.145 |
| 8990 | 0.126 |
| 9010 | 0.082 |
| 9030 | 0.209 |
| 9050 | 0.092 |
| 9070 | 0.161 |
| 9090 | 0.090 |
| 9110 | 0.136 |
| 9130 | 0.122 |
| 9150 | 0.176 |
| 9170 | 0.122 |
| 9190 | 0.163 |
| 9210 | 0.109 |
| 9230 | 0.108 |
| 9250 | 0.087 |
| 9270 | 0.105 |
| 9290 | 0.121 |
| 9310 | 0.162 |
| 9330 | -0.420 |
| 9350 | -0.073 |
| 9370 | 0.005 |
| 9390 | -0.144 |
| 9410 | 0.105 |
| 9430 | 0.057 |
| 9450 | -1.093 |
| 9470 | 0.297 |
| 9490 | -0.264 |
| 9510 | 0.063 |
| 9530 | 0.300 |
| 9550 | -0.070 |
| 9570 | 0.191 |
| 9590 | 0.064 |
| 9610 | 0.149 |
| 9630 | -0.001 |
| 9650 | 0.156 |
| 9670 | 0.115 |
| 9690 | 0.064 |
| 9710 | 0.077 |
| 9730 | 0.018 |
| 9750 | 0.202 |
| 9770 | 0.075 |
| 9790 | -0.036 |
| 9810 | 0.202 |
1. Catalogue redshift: 0.395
